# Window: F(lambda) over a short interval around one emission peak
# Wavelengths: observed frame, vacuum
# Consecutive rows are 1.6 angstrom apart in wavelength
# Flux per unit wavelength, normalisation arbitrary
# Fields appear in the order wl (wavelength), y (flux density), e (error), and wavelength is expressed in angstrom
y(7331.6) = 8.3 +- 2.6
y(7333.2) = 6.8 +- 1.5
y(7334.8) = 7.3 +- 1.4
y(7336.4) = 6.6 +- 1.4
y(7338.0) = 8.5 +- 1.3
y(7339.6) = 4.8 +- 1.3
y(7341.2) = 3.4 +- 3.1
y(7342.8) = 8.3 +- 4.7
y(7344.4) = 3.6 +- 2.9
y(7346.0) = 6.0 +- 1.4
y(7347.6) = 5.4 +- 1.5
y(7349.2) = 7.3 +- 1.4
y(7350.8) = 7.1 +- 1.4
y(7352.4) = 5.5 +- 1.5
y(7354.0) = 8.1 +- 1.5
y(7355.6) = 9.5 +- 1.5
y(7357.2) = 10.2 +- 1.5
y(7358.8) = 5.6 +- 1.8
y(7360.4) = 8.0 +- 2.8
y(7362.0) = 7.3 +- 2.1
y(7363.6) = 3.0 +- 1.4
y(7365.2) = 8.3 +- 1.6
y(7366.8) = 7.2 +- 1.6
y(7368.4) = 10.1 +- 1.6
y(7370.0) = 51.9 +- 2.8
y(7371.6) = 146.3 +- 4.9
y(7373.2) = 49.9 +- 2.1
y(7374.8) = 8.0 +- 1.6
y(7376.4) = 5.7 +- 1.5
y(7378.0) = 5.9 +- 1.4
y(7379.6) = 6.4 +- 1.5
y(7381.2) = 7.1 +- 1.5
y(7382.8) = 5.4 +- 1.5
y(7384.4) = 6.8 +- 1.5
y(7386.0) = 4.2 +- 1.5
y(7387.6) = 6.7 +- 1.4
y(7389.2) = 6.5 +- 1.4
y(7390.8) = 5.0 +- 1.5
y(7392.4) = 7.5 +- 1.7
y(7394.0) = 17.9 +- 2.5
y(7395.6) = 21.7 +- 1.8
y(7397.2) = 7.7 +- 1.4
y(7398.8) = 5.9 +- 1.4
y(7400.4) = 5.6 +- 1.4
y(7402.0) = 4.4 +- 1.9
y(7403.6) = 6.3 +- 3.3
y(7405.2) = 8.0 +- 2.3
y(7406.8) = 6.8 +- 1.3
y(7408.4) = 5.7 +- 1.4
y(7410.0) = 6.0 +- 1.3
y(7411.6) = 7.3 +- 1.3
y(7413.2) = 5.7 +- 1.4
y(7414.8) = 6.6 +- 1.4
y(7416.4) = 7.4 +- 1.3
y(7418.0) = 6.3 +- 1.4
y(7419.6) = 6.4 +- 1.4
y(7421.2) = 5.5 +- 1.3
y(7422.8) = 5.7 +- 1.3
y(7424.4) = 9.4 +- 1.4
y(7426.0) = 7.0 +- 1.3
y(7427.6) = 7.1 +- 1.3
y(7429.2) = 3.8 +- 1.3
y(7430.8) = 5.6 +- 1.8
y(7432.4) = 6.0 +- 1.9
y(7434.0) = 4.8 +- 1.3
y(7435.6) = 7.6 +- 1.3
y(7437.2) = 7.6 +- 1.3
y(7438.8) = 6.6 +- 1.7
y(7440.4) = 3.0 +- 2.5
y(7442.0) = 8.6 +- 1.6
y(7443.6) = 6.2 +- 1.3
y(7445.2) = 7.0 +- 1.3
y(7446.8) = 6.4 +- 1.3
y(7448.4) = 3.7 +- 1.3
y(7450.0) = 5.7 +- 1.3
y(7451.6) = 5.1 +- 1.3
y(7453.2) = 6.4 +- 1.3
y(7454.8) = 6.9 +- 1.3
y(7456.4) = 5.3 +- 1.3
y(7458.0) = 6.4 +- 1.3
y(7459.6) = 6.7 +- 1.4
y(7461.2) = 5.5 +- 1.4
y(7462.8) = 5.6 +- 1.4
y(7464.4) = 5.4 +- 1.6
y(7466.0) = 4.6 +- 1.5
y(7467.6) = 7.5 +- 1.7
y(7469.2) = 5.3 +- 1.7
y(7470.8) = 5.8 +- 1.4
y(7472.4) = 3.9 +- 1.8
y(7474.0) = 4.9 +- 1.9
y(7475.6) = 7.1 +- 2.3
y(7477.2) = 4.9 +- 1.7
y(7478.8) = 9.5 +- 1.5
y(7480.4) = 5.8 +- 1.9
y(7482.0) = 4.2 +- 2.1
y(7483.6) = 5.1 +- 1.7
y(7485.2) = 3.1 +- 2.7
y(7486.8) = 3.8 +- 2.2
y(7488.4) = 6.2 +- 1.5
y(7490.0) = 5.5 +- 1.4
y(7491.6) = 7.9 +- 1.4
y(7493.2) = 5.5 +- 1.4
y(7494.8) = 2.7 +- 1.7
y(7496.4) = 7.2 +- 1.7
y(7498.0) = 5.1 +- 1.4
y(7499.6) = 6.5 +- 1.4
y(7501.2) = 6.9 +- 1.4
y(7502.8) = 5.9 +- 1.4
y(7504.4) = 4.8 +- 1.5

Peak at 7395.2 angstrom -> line [N II] 6583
